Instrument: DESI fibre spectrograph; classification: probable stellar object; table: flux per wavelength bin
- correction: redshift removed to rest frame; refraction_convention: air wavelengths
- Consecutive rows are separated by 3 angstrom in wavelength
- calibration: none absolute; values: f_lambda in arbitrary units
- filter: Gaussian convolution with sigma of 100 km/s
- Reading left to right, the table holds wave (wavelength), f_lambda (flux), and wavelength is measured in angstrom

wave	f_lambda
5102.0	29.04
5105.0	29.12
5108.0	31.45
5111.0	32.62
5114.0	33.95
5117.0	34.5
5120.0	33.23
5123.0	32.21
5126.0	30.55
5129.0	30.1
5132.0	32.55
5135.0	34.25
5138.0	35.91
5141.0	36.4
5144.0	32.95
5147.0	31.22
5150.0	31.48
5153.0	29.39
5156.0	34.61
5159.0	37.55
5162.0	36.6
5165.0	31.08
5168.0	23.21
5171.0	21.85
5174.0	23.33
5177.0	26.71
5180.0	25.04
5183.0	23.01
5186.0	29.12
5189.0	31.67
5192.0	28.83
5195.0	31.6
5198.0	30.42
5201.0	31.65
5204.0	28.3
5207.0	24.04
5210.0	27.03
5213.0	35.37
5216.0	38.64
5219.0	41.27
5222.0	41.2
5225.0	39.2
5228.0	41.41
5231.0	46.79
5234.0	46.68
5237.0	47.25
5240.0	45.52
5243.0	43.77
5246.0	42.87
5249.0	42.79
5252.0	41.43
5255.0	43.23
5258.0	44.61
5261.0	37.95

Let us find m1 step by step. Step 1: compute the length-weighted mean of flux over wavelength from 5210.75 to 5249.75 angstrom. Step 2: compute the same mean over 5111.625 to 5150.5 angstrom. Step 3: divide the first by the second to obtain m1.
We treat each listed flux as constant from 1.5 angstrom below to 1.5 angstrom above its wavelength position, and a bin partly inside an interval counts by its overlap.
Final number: 1.28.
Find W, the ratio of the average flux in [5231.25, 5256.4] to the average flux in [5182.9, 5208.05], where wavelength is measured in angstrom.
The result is 1.5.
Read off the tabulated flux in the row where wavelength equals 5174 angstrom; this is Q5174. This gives 23.33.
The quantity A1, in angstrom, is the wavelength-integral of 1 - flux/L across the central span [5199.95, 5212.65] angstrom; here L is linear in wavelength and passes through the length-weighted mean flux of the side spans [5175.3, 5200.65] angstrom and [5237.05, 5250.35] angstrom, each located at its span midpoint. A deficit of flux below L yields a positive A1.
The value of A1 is 2.0 angstrom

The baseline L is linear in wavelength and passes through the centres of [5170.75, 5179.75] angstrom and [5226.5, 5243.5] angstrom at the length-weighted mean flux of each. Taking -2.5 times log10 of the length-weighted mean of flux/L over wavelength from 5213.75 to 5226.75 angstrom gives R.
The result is 0.01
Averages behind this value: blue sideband 24.4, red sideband 45.3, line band 39.8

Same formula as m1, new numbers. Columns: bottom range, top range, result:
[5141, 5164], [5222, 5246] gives 1.31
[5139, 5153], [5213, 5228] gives 1.21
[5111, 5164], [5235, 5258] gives 1.32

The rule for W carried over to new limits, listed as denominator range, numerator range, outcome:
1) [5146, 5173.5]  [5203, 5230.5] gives 1.17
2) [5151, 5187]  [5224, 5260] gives 1.54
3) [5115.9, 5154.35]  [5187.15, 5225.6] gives 1.01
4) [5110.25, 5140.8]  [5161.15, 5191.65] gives 0.82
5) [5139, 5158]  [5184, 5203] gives 0.92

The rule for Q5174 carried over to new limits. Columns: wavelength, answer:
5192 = 28.83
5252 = 41.43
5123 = 32.21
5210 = 27.03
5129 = 30.1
